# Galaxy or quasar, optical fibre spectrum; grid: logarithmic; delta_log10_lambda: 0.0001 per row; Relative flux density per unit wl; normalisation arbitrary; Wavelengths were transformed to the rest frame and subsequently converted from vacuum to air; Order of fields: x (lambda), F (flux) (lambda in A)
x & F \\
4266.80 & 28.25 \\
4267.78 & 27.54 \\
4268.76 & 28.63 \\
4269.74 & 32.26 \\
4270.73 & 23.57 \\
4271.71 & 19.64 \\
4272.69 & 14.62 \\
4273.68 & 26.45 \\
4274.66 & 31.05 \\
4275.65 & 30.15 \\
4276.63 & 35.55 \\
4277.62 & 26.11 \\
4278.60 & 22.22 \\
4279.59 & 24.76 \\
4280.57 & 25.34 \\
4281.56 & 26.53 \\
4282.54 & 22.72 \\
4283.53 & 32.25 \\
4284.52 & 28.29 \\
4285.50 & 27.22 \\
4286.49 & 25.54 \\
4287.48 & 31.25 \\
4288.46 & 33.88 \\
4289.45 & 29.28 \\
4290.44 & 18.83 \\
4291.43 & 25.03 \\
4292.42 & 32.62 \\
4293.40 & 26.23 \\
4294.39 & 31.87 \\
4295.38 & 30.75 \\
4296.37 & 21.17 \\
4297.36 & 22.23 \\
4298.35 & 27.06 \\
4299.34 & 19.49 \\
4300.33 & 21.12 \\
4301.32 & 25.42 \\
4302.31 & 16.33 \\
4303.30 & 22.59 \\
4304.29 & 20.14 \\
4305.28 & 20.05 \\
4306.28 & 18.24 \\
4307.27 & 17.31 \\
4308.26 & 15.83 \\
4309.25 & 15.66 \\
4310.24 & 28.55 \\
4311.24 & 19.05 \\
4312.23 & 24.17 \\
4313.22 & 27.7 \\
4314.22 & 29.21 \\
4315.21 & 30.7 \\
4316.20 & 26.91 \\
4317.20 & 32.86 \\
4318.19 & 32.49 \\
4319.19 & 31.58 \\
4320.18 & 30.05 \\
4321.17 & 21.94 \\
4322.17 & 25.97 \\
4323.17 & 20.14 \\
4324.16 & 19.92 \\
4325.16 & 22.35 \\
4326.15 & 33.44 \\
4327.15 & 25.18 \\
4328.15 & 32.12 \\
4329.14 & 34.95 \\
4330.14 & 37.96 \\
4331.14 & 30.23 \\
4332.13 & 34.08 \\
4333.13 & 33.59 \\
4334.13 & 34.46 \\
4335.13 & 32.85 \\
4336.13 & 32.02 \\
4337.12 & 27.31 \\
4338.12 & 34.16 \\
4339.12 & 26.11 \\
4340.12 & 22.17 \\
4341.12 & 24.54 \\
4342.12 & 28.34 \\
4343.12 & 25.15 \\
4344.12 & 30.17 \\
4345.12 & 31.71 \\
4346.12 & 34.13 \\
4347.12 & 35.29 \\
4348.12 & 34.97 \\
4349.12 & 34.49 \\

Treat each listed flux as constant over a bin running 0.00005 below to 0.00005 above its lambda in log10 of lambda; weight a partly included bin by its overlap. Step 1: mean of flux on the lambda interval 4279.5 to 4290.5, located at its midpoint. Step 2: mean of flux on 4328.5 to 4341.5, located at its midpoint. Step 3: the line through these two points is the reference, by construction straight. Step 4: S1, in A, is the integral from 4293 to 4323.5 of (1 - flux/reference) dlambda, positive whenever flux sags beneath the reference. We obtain 5.2 A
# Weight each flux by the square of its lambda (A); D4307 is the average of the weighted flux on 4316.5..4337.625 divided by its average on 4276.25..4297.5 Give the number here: 1.1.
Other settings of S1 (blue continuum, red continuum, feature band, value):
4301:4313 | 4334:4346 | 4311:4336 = -4.4 A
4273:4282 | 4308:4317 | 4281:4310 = 1.9 A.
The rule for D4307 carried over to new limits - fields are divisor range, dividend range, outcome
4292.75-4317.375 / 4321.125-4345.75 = 1.25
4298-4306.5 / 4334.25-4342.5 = 1.38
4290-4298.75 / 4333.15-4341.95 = 1.14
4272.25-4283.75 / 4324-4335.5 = 1.21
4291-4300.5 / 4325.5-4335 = 1.28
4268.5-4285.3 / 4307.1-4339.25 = 1.08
